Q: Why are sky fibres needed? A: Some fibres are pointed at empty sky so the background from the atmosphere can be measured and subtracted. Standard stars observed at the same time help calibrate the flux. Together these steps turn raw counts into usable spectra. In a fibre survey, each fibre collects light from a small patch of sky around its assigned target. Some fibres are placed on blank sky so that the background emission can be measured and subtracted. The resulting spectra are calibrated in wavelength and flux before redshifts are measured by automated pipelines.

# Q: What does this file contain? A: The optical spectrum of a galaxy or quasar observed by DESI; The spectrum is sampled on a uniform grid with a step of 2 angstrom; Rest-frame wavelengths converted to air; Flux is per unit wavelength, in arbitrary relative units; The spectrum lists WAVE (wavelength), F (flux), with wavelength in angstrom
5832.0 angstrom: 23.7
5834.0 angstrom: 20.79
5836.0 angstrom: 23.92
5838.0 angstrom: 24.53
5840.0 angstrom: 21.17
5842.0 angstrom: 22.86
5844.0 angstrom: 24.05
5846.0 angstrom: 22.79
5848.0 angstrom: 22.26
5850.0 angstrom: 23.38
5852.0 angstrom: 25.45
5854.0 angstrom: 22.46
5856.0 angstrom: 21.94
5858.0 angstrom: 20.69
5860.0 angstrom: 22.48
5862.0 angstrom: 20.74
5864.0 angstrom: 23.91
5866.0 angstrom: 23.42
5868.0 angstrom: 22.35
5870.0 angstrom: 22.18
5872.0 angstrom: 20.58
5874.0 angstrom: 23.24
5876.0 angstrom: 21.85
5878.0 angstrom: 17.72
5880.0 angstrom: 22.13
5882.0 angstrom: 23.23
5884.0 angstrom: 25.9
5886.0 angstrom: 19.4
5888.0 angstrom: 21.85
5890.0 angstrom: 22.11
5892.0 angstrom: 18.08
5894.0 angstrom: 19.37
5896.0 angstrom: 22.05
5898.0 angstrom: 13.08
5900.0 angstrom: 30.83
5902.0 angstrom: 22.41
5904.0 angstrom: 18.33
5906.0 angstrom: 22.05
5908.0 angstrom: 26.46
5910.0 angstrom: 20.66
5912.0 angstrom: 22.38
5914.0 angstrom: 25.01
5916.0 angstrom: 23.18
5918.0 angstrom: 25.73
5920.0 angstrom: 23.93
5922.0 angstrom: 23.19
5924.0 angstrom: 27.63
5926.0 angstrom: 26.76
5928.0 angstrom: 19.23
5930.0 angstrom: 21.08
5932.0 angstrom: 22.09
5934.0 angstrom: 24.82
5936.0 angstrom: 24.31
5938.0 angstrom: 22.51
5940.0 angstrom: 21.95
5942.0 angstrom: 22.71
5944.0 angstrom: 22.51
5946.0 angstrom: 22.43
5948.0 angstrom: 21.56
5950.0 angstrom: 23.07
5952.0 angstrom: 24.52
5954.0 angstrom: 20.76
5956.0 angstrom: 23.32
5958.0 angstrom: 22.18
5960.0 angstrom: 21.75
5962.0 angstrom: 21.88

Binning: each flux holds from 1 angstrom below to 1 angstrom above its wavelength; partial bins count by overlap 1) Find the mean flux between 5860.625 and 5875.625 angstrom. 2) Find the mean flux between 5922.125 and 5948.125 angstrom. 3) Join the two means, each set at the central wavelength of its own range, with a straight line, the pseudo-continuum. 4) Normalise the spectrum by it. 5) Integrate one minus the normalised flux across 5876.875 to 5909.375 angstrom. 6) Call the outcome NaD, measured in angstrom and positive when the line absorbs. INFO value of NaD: 1.53 angstrom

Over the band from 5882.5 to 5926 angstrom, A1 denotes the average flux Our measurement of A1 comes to 22.7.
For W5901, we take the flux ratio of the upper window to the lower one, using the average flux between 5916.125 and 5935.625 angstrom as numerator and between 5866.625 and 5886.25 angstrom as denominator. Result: 1.08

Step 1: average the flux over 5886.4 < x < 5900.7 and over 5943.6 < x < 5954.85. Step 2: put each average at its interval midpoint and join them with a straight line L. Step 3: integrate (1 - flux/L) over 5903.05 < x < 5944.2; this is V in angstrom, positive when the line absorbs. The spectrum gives -2.8 angstrom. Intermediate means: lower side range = 20.8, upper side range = 22.5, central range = 23.2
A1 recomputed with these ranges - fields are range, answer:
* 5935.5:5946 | 22.7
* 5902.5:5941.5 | 23.2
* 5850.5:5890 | 22.2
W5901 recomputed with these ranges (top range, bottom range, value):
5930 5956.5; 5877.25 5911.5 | 1.06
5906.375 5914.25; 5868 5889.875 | 1.07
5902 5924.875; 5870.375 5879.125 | 1.12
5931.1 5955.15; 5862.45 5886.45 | 1.03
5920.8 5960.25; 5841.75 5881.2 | 1.03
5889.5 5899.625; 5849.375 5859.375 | 0.86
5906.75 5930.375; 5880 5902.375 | 1.10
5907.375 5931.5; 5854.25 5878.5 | 1.08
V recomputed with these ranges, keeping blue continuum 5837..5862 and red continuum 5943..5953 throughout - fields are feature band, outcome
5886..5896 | 1.0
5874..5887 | 0.5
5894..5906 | 0.8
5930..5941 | -0.1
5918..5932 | -0.5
